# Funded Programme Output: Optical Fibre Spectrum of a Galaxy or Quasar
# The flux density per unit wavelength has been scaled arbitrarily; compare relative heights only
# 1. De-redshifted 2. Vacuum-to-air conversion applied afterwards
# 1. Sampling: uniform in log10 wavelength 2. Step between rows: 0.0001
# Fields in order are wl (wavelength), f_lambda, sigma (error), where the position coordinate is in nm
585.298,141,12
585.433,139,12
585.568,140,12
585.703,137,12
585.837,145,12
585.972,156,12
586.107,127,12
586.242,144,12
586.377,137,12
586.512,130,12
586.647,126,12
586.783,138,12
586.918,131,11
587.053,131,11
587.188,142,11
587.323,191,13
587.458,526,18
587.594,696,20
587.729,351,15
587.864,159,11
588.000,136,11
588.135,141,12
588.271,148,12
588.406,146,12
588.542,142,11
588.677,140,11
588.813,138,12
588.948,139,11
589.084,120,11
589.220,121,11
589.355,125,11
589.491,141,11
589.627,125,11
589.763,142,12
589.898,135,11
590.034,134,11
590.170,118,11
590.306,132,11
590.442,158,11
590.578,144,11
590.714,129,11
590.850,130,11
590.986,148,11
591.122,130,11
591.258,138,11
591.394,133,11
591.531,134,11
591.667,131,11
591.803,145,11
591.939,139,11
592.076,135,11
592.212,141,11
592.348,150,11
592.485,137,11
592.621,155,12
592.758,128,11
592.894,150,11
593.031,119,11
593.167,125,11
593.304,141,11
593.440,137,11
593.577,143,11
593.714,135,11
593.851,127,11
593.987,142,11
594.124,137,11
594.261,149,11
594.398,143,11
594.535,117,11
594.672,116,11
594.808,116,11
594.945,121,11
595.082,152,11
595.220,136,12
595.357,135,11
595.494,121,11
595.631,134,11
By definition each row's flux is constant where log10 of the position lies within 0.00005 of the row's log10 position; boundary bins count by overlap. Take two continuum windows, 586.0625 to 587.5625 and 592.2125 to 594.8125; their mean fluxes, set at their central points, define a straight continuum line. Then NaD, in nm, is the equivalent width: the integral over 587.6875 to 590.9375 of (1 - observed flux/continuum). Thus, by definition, 0.48 nm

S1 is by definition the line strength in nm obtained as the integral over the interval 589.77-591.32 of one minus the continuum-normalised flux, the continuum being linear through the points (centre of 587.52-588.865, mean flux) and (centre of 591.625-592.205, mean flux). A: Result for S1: 0.30 nm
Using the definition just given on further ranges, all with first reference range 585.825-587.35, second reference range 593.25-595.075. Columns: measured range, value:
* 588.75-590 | 0.05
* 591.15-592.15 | -0.01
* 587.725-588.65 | -0.15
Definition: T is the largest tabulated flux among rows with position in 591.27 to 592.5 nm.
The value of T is 150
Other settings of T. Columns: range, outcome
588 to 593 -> 158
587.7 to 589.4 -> 351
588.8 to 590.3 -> 142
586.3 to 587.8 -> 696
